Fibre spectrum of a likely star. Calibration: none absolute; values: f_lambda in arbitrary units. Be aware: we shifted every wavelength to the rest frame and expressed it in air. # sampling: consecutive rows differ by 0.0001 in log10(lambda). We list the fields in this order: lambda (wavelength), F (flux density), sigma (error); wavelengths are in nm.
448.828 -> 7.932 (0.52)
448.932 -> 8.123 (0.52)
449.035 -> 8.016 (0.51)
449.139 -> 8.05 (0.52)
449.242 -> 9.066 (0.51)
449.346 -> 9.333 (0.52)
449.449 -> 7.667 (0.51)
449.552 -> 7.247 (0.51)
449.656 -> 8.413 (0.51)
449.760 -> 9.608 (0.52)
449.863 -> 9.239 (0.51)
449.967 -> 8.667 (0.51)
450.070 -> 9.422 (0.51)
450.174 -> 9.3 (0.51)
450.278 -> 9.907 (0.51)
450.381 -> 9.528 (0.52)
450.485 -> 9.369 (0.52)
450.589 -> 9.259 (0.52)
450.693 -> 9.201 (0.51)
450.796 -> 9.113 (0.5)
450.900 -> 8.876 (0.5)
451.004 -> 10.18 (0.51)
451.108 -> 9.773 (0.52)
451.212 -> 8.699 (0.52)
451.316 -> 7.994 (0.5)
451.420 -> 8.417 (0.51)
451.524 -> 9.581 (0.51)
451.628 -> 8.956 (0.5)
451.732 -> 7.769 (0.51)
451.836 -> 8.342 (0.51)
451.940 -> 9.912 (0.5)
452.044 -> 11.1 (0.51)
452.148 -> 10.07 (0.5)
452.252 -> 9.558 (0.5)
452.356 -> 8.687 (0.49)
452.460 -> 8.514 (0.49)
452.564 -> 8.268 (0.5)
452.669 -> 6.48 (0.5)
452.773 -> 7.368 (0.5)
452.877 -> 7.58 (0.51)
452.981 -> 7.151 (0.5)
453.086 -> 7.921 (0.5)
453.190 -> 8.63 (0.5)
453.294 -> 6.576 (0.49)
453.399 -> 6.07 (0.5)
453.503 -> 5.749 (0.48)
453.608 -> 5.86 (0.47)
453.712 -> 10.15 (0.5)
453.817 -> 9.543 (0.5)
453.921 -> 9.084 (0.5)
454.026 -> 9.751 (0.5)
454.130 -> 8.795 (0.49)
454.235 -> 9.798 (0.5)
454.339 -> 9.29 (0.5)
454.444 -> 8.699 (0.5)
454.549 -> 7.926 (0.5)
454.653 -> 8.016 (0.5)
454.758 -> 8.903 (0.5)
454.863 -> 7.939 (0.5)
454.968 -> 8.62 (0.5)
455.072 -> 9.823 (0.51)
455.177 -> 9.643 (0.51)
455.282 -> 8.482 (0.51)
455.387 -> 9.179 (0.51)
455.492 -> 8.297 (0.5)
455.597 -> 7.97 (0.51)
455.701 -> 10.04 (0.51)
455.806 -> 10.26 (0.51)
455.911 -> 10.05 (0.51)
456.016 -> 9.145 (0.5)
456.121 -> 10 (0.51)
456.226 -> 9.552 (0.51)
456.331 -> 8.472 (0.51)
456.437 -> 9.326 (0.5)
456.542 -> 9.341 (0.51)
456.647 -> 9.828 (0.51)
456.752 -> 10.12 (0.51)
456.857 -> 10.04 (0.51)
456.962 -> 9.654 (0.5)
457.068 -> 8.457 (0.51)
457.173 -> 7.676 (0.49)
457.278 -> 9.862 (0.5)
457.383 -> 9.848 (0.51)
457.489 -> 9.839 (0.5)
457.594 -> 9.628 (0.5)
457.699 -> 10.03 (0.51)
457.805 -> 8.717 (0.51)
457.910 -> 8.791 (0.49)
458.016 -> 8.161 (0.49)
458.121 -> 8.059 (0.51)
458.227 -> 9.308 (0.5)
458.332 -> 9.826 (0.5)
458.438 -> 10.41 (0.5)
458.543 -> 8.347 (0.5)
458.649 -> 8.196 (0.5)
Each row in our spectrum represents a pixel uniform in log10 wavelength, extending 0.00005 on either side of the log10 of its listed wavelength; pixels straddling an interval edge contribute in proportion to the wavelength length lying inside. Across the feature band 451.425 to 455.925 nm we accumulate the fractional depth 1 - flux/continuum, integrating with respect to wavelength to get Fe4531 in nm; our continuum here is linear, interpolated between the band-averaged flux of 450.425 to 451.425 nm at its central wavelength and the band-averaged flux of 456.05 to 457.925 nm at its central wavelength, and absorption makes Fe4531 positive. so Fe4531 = 0.32 nm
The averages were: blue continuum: 9.12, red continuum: 9.41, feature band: 8.6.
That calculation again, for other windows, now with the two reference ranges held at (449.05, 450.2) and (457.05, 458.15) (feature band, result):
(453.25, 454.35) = 0.08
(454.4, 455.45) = 0.02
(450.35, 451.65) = -0.06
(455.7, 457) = -0.10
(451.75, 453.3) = 0.06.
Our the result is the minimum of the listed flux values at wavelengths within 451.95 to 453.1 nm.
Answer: 6.48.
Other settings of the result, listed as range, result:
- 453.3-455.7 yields 5.749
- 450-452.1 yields 7.769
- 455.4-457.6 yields 7.676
